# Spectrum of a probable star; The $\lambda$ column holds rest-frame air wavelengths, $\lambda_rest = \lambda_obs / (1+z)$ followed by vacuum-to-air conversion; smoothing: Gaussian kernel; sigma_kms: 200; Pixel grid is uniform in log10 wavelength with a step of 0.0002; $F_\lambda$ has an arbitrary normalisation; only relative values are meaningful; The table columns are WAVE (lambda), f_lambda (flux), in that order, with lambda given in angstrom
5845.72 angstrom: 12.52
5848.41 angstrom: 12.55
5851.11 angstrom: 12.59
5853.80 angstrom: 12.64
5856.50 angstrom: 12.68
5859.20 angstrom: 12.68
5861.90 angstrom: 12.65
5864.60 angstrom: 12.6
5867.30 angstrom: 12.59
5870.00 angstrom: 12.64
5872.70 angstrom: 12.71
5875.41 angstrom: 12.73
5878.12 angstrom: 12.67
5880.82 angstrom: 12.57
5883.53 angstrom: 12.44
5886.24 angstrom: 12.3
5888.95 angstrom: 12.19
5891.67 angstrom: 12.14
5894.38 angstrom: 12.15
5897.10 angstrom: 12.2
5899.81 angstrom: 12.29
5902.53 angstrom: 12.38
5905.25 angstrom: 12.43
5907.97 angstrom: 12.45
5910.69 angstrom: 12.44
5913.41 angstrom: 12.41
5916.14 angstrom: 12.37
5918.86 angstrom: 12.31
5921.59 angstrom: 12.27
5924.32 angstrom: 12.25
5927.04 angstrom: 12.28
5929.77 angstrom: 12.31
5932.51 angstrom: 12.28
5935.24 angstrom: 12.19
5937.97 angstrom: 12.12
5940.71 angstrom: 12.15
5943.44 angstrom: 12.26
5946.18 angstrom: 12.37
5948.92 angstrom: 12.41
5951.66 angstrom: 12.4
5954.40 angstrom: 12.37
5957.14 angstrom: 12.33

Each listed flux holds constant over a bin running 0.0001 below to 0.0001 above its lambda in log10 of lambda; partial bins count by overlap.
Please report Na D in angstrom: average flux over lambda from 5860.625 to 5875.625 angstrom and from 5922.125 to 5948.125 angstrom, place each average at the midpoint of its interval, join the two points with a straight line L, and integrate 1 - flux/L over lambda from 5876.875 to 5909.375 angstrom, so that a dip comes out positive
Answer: 0.4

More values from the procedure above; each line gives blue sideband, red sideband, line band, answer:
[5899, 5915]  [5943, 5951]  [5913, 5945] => 0.29 angstrom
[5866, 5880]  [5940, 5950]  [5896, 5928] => 0.34 angstrom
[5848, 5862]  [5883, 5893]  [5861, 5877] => -0.24 angstrom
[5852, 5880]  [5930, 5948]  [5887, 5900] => 0.32 angstrom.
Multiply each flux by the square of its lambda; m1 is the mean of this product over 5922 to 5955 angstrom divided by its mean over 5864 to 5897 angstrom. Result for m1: 1.0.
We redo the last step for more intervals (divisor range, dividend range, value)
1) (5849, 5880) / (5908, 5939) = 0.99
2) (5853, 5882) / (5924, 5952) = 0.99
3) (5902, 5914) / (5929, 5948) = 0.99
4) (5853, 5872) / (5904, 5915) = 1.00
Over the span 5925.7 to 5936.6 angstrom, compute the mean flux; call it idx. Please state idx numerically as 12.3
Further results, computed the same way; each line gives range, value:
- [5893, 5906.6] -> 12.3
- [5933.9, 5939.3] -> 12.2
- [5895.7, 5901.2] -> 12.2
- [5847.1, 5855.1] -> 12.6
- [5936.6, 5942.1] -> 12.1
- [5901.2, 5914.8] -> 12.4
